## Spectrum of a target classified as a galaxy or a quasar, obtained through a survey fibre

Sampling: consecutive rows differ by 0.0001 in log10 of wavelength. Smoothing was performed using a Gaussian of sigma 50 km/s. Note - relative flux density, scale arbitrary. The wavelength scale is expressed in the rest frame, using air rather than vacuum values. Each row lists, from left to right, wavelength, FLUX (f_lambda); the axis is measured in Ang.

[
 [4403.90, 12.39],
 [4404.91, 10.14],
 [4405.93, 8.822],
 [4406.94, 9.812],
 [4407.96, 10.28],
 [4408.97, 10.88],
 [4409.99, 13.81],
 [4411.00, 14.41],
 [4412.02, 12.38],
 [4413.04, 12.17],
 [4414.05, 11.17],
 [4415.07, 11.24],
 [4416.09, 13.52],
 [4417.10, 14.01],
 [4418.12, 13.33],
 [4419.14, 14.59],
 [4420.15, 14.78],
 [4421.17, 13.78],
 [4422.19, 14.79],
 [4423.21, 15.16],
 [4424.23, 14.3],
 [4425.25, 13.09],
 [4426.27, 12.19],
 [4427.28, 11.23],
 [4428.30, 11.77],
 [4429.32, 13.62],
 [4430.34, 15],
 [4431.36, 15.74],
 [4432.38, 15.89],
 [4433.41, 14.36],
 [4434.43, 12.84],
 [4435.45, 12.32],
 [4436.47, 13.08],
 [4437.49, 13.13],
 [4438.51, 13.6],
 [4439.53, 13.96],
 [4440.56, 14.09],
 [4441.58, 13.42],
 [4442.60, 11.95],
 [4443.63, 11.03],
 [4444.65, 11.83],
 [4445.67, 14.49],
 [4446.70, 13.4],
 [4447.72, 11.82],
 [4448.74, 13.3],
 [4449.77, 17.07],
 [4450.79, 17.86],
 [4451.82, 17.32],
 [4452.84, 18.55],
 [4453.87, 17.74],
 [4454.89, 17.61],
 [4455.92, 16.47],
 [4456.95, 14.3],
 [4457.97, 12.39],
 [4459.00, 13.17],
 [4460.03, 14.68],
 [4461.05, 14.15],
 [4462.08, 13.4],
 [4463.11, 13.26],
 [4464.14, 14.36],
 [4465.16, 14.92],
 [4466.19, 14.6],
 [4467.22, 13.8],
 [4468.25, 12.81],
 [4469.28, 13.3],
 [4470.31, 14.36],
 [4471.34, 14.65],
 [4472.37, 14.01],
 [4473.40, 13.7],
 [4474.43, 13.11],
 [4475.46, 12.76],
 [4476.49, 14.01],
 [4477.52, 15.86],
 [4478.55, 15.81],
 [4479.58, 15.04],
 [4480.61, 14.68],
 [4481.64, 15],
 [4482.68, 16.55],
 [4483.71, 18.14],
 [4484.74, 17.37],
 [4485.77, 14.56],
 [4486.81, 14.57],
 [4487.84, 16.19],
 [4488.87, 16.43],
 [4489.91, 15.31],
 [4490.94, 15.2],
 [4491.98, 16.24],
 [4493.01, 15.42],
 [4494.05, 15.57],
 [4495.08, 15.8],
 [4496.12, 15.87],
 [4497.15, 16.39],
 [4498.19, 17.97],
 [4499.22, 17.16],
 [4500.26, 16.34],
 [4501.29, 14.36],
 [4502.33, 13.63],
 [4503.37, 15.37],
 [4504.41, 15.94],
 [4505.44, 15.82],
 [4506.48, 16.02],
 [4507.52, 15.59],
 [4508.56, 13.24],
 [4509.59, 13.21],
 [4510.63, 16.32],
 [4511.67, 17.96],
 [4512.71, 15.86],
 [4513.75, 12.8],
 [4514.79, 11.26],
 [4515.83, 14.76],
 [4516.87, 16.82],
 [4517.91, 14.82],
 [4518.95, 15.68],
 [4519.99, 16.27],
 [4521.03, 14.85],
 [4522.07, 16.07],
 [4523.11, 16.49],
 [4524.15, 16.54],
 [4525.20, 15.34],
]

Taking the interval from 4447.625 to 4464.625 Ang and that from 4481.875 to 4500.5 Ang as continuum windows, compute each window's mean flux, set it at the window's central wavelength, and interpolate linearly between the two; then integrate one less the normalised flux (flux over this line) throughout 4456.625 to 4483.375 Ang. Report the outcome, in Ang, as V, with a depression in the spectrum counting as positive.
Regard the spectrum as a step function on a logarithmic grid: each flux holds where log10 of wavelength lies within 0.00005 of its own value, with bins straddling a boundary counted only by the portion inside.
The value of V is 2.4 Ang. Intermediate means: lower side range 15.2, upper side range 16.1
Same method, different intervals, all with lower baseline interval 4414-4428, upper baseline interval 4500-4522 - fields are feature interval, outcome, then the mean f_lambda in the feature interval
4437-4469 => -0.7 Ang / 14.3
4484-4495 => -0.8 Ang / 15.7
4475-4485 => -0.7 Ang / 15.5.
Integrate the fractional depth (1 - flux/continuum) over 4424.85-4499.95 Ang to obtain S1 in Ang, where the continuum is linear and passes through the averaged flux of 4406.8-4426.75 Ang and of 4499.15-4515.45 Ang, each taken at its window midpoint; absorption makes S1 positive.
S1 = -3.1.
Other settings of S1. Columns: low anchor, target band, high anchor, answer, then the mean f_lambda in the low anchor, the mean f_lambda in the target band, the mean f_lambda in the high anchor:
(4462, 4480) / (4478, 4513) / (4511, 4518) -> -2.8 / 14.1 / 15.7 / 14.9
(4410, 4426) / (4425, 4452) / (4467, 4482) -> 0.2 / 13.5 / 13.6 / 14.2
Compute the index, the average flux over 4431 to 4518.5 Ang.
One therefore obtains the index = 14.8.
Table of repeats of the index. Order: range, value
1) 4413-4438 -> 13.5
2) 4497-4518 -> 15.3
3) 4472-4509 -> 15.4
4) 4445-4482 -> 14.6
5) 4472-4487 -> 15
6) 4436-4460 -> 14.4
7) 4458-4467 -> 14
